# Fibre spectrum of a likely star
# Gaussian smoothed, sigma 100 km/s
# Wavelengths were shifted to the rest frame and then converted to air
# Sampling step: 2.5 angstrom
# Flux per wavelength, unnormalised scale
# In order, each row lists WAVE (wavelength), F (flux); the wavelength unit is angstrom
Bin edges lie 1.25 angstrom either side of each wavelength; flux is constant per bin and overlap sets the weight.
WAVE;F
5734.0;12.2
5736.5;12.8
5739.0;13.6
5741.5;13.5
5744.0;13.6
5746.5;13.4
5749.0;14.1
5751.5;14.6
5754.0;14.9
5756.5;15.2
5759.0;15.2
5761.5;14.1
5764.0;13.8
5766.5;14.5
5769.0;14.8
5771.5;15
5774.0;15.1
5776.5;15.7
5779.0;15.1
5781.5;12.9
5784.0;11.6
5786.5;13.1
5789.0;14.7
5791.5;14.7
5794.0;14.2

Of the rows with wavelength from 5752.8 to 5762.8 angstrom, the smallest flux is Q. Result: 14.1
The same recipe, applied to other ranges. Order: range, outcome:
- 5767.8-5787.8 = 11.6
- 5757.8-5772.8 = 13.8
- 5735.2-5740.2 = 12.8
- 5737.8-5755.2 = 13.4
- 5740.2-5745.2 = 13.5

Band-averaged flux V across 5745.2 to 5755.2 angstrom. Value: 14.2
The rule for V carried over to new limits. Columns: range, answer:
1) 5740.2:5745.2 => 13.6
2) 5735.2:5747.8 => 13.4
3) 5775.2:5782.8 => 14.6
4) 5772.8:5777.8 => 15.4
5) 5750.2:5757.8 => 14.9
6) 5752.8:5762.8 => 14.8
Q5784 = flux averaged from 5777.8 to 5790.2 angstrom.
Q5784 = 13.5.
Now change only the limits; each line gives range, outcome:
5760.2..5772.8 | 14.4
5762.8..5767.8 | 14.2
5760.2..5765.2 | 14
